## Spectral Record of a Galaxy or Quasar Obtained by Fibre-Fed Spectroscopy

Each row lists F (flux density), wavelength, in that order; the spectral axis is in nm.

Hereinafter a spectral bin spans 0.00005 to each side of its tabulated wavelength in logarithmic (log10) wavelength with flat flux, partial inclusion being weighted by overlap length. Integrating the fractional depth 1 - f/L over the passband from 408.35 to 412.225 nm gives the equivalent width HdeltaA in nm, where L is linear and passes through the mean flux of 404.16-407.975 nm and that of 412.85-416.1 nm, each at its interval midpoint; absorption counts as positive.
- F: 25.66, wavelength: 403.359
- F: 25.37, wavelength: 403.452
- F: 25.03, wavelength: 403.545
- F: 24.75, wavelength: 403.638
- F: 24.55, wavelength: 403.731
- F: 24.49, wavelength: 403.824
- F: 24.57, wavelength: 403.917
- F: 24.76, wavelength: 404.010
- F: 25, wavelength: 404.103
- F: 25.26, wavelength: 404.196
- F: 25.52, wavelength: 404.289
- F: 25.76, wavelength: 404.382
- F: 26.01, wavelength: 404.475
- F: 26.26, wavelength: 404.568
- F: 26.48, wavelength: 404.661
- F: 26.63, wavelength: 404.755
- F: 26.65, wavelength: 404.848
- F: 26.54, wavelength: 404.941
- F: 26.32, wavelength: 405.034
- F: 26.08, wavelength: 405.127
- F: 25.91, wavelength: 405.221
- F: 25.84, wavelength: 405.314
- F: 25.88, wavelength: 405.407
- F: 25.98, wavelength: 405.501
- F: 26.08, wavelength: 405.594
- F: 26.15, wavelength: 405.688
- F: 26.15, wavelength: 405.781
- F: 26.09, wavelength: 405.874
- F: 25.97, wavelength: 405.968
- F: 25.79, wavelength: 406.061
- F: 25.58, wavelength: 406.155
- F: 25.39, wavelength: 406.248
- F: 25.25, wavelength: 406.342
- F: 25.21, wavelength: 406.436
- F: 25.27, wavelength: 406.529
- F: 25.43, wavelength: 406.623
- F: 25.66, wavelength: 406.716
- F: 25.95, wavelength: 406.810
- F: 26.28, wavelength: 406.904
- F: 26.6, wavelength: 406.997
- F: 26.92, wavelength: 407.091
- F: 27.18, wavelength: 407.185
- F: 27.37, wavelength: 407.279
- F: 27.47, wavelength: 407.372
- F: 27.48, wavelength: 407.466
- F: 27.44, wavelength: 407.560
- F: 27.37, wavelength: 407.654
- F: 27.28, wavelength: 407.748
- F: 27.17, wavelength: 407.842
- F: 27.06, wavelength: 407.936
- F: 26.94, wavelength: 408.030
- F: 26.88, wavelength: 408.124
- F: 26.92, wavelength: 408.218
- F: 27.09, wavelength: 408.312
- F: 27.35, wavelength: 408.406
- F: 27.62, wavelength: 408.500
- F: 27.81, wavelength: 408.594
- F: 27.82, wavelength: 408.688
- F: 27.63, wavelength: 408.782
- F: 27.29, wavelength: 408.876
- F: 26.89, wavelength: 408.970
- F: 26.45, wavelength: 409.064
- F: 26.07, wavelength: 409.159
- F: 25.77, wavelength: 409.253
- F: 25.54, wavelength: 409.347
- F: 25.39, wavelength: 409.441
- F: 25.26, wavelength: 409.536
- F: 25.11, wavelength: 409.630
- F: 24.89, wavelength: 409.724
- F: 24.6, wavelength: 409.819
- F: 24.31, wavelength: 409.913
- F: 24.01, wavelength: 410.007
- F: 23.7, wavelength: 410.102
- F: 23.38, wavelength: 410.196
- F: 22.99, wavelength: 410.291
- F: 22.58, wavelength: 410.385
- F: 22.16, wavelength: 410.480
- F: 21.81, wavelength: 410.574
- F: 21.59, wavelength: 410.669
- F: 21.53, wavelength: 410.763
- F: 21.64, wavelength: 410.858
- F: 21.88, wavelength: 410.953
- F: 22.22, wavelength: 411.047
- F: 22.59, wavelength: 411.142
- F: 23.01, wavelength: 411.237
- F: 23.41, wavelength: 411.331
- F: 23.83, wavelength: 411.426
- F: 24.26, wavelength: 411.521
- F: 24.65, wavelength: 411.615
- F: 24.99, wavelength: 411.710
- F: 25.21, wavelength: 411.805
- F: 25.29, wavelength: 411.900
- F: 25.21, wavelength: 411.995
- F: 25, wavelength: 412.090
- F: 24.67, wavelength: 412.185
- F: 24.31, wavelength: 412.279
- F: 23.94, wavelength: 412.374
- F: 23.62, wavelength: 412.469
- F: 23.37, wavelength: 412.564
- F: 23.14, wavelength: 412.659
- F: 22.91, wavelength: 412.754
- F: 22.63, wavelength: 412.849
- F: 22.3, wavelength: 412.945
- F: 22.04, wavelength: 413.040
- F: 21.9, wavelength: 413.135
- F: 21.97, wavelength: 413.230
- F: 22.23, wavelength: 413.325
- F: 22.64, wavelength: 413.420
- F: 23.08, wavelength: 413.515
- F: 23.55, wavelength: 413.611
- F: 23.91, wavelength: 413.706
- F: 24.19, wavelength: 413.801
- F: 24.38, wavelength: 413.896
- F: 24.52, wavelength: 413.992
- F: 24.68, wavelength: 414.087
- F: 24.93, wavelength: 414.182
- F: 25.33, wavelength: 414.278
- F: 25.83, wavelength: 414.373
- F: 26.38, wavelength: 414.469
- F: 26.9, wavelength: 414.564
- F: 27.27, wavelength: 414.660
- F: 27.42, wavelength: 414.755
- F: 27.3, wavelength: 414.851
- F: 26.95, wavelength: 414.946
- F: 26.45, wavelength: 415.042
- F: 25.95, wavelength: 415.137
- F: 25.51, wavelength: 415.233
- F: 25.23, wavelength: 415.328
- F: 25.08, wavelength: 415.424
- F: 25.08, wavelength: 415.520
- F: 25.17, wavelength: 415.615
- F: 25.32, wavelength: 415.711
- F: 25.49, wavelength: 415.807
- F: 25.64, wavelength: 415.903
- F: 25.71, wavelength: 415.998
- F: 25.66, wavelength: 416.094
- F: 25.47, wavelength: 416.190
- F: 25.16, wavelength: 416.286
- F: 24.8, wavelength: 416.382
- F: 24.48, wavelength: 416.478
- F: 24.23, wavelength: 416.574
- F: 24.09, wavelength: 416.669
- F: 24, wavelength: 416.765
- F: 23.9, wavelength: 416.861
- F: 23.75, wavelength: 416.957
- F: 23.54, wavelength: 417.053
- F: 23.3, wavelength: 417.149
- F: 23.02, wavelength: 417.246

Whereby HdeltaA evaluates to 0.15 nm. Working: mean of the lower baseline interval 26.3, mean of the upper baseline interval 24.8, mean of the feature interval 24.6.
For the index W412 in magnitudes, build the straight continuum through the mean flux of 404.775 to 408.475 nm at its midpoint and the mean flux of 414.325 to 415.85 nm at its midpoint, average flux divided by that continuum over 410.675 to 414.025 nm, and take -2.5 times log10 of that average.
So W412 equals 0.12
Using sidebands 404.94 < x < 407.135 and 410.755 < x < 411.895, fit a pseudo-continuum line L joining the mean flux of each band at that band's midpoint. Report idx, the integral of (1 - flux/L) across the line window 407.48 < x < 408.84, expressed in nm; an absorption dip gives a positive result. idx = -0.13 nm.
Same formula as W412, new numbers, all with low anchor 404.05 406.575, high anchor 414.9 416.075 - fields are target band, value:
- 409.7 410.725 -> 0.11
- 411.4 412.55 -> 0.05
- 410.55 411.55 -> 0.15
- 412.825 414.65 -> 0.08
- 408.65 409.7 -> -0.02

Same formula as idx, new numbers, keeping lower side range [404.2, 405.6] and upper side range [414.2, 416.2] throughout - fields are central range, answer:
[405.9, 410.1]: -0.04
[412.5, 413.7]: 0.15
